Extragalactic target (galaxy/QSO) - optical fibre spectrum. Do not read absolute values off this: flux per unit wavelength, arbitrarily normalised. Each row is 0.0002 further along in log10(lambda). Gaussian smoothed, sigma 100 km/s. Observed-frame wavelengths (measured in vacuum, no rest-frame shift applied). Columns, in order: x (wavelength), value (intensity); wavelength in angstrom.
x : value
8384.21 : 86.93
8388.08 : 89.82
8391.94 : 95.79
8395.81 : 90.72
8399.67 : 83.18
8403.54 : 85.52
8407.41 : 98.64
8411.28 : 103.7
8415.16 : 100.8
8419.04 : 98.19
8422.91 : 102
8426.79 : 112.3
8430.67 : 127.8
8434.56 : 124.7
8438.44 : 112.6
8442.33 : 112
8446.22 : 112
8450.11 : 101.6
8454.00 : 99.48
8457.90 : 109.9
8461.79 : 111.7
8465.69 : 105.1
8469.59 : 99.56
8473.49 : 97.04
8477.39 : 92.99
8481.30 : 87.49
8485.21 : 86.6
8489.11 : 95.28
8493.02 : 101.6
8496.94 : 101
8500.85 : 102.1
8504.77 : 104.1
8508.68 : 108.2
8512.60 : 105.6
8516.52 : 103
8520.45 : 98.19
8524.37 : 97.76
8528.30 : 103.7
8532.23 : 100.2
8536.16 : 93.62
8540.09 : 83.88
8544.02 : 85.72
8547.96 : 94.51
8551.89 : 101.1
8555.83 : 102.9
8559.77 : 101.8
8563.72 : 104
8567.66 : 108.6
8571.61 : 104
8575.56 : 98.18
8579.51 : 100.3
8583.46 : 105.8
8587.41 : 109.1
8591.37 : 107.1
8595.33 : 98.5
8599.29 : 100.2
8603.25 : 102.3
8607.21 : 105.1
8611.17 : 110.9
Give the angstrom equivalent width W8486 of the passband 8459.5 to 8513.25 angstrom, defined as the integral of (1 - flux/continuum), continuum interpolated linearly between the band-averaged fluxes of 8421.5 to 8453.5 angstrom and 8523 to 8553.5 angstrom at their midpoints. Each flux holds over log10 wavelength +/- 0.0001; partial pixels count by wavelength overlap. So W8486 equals 2.16 angstrom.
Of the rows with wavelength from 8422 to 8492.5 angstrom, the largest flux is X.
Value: 127.8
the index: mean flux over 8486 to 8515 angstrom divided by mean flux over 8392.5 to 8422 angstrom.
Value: 1.08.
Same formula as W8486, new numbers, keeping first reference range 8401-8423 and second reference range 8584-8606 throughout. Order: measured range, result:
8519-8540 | 0.8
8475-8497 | 1.4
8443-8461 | -1.4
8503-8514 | -0.6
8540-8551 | 1.3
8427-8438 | -2.7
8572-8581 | 0.3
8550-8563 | 0.0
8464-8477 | 0.0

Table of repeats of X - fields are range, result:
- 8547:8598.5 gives 109.1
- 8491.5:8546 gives 108.2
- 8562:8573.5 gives 108.6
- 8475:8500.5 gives 101.6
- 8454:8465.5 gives 111.7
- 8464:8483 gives 105.1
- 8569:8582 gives 104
